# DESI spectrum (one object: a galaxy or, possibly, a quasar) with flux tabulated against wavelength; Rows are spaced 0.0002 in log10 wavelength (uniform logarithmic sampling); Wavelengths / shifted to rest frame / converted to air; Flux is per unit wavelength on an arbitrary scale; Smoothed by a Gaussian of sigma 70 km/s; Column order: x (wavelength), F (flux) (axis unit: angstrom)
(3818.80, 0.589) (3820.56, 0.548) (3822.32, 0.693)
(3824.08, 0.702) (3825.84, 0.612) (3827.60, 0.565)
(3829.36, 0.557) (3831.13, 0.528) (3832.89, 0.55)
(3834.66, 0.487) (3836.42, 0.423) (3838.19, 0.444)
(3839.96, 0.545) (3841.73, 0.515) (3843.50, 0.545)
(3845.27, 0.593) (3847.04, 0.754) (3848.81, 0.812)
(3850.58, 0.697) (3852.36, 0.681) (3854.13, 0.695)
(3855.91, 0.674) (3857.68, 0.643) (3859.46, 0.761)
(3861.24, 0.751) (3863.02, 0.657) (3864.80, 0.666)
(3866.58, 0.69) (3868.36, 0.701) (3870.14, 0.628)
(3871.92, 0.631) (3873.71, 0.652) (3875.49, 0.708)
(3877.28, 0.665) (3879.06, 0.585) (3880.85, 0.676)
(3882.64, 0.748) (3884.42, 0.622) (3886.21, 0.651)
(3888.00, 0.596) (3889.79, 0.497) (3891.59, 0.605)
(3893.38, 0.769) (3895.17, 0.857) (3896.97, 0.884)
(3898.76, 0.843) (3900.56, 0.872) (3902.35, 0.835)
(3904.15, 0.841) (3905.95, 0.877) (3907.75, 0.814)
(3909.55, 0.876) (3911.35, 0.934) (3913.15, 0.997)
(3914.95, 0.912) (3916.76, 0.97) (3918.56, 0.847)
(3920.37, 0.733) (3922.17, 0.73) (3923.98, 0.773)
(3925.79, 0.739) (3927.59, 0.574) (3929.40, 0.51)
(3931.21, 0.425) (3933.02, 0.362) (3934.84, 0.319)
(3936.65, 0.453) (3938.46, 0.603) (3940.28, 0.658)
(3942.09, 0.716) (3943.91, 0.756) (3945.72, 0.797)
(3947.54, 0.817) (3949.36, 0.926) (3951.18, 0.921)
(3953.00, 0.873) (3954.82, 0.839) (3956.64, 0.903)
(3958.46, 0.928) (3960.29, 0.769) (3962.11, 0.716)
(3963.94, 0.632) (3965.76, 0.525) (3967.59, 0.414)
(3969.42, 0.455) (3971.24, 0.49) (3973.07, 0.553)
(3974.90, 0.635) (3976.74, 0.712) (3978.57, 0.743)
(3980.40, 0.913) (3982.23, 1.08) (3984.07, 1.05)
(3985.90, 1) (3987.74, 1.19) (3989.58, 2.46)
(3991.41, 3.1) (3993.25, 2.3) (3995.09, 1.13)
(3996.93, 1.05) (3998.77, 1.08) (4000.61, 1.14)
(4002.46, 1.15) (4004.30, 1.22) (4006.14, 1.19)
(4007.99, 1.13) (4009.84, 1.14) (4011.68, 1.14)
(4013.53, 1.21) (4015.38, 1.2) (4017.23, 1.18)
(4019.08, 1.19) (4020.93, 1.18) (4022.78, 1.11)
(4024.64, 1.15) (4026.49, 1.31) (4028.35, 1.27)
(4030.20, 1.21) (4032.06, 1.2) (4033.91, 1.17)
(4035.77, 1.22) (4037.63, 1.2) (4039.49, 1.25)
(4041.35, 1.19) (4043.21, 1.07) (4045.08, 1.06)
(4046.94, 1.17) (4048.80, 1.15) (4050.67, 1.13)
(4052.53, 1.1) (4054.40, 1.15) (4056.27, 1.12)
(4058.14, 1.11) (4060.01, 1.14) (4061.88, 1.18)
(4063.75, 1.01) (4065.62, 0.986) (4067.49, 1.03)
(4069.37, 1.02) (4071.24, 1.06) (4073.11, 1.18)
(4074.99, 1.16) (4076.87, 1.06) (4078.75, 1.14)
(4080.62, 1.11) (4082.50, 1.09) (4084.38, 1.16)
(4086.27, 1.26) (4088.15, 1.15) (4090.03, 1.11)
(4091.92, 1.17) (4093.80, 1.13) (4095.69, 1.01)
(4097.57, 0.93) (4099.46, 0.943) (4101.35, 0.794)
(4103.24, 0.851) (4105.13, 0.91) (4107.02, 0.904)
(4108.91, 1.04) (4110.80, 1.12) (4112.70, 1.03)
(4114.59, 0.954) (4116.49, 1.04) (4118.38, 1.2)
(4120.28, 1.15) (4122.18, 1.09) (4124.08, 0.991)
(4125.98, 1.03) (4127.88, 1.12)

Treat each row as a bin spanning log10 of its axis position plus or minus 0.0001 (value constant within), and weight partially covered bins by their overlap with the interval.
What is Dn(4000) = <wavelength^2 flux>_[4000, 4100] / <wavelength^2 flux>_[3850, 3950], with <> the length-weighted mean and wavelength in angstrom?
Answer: 1.7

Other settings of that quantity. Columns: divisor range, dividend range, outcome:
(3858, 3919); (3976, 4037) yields 1.78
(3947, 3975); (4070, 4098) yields 1.67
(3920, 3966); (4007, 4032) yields 1.77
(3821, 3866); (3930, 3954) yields 1.12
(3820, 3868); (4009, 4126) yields 1.98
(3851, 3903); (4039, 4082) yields 1.75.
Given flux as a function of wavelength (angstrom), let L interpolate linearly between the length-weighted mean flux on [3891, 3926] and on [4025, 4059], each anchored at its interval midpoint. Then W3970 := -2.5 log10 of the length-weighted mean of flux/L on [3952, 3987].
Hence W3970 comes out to 0.30 mag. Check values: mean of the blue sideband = 0.839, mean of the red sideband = 1.17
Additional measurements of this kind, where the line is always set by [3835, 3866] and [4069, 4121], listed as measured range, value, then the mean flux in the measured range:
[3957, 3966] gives 0.122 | 0.74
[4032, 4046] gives -0.210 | 1.17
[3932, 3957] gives 0.141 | 0.705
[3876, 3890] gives 0.088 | 0.639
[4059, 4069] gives -0.063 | 1.07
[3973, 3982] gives 0.139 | 0.754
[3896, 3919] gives -0.202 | 0.885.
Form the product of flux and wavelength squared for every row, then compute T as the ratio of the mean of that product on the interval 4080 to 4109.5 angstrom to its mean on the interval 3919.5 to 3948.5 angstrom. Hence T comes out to 1.80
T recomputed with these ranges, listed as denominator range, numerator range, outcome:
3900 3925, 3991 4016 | 1.63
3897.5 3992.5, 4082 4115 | 1.32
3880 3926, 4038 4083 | 1.52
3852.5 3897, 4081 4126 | 1.73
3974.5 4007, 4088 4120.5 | 0.83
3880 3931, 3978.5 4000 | 1.97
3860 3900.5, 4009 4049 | 1.85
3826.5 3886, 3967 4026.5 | 1.96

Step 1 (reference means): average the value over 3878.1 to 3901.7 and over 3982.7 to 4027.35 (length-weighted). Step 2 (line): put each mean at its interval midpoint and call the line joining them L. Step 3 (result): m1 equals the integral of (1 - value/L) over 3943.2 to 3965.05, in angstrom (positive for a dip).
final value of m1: 4.8 angstrom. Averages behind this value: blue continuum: 0.71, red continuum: 1.33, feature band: 0.821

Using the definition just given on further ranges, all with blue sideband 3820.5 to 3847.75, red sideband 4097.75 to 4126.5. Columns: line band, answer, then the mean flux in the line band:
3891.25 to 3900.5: -2.06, 0.81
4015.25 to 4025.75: -3.81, 1.17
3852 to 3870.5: -2.43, 0.688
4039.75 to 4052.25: -3.29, 1.13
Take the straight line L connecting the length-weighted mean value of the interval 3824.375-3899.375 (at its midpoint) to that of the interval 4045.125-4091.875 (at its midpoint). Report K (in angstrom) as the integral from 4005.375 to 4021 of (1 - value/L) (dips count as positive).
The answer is -2.88 angstrom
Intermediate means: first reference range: 0.647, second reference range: 1.12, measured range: 1.17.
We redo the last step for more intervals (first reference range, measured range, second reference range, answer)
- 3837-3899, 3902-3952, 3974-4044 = 8.8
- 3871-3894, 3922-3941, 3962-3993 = 6.4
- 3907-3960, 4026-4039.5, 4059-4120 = -4.0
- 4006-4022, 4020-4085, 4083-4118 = -1.7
